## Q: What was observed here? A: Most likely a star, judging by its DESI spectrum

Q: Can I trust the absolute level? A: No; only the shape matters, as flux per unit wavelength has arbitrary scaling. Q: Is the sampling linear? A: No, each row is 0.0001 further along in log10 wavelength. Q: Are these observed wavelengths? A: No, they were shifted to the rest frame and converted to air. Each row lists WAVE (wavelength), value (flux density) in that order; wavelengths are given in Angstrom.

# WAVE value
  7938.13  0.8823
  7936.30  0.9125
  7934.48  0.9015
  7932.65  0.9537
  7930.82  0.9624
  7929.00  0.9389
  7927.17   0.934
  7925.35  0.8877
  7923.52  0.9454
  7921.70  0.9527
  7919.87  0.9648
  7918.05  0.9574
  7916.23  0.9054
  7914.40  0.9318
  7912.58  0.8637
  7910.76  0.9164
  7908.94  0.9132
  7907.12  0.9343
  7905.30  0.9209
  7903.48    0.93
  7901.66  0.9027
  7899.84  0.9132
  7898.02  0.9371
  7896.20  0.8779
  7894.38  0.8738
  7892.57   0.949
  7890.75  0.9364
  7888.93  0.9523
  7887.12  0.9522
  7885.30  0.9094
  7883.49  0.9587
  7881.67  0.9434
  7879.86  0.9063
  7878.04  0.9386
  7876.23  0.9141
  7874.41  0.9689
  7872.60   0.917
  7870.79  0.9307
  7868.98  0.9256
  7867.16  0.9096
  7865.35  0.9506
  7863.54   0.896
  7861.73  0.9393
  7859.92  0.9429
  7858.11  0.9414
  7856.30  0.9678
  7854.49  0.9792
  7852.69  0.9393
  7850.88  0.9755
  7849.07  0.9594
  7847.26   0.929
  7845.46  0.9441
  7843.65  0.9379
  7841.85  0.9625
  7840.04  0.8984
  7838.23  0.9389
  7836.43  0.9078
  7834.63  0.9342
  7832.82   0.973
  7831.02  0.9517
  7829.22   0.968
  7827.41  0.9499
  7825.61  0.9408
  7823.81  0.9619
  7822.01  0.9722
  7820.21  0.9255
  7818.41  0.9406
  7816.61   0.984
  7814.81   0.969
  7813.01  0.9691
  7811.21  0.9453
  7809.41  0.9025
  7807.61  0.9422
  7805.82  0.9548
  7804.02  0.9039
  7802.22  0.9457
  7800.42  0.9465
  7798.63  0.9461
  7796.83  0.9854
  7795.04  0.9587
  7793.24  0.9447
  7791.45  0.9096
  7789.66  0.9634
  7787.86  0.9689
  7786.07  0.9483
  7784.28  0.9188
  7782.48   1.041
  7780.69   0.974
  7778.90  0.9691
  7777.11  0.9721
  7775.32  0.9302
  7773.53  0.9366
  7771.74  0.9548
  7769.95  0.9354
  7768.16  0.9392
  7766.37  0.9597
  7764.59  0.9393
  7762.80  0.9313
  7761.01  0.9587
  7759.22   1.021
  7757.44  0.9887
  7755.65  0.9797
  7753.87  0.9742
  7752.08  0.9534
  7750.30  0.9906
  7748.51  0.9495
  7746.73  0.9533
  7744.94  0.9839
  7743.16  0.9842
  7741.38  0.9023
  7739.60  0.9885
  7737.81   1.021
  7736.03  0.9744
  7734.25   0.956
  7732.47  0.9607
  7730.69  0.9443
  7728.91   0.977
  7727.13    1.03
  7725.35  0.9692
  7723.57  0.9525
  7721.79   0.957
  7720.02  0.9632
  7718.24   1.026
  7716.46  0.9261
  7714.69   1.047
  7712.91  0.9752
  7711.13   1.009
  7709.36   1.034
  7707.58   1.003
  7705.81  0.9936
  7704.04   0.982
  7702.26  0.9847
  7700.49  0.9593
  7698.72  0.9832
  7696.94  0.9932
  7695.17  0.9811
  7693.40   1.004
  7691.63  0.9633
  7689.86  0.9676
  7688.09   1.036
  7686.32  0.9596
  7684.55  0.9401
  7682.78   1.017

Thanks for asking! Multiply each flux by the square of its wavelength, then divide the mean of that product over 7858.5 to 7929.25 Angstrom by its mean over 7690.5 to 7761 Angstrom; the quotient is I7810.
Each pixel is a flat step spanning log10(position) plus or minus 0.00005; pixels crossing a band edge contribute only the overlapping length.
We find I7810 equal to 0.99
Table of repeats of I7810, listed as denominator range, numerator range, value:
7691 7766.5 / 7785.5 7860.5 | 0.99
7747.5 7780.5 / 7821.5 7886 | 1.00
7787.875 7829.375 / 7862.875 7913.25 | 0.99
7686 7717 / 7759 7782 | 0.98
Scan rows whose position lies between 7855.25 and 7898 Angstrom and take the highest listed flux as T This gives 0.9689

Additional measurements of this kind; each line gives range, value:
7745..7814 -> 1.041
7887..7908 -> 0.9523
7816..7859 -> 0.984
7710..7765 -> 1.047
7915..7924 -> 0.9648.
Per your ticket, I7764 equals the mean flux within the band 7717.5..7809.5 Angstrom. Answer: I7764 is 0.962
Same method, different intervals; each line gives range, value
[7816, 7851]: 0.947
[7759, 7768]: 0.956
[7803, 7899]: 0.94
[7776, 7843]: 0.951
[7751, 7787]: 0.962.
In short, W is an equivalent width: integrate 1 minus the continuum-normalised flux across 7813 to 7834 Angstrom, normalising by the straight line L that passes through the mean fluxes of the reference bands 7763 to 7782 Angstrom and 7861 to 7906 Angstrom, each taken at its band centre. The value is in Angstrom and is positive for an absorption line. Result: -0.4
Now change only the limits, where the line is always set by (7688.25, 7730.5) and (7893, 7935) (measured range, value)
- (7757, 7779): 0.3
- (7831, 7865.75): 0.0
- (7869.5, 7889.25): 0.0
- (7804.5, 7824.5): 0.1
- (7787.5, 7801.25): 0.1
